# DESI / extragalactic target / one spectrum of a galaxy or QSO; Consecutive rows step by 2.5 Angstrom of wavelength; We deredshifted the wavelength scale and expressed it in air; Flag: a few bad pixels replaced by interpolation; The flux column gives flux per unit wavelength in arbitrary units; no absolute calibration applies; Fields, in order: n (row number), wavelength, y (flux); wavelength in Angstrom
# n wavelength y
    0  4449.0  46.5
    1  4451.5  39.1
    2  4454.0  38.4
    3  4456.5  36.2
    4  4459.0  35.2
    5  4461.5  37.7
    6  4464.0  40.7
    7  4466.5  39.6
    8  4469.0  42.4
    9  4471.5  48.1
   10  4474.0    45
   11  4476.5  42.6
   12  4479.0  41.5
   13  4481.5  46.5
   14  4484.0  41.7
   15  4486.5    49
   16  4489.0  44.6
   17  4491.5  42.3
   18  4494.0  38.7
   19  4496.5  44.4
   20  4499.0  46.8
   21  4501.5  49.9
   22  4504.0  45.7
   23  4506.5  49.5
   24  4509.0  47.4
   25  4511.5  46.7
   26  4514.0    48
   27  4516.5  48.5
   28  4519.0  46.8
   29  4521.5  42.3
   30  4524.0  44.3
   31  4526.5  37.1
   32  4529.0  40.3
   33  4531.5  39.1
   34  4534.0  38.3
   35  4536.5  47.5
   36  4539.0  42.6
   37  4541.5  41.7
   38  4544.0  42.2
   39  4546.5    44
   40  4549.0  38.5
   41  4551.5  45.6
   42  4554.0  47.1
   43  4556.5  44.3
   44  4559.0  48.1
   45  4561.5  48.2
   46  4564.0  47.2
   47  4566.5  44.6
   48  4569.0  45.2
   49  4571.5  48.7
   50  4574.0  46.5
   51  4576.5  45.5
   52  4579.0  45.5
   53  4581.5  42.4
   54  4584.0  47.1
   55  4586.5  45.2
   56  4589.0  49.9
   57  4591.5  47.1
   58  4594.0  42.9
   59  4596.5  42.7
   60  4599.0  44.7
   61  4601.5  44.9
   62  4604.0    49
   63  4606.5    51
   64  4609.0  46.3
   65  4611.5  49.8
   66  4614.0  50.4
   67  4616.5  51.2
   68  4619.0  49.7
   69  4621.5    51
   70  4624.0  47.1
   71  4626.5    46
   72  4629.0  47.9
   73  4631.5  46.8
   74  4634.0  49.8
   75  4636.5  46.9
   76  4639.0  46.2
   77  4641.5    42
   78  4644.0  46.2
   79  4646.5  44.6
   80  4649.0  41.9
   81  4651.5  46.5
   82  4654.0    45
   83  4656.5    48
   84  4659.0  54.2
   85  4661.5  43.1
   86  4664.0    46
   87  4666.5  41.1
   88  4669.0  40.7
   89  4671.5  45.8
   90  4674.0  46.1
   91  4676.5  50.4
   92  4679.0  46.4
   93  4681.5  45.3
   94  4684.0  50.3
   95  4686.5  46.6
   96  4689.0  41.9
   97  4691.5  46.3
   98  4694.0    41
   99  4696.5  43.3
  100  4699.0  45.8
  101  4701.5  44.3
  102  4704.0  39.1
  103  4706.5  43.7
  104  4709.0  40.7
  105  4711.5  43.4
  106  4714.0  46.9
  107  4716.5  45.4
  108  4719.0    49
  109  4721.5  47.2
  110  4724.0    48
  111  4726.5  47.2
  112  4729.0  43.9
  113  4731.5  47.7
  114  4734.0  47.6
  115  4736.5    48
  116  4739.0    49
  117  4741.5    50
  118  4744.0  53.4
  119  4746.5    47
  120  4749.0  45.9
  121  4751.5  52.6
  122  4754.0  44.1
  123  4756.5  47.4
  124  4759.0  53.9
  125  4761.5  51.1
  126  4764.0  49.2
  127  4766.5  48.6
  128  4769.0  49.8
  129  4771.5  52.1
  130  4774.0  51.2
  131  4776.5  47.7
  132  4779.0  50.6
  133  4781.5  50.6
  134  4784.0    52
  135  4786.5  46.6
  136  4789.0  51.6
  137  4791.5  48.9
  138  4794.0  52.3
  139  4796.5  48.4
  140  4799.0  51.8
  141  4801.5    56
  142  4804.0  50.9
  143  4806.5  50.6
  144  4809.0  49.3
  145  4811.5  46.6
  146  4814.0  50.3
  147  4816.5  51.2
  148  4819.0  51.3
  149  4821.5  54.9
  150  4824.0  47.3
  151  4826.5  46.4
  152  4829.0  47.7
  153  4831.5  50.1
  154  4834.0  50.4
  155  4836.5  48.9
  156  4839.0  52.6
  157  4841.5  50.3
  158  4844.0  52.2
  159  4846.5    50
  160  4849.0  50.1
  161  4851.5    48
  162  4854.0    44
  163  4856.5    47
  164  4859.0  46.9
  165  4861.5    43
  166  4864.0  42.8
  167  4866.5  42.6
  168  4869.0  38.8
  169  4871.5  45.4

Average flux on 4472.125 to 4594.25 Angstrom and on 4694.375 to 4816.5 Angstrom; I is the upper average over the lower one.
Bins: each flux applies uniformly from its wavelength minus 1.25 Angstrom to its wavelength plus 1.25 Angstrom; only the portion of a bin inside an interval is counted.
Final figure 1.08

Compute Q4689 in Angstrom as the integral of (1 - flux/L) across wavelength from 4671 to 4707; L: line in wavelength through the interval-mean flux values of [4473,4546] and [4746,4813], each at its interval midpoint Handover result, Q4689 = 2.16 Angstrom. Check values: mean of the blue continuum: 44.2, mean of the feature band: 45.1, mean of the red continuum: 49.9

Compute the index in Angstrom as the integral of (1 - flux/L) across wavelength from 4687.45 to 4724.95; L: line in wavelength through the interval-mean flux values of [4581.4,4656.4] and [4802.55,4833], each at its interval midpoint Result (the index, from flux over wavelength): 2.9 Angstrom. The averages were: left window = 46.8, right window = 49.8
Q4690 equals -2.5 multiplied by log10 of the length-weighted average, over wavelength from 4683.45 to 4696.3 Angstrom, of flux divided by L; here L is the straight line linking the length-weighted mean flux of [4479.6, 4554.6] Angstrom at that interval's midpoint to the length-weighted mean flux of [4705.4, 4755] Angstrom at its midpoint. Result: 0.041 mag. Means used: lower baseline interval 44.2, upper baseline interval 47.1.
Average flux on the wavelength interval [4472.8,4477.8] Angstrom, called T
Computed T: 43.8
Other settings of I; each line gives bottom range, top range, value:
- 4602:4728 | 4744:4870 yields 1.06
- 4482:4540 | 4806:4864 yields 1.10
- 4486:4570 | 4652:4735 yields 1.02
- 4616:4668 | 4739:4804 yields 1.07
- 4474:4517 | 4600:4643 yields 1.06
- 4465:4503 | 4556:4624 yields 1.06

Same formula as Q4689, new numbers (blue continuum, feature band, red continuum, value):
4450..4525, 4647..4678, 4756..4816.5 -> 1.22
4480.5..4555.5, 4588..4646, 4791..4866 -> -1.88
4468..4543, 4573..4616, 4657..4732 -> -1.73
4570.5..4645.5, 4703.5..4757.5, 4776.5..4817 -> 2.65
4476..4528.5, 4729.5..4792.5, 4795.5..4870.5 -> -2.03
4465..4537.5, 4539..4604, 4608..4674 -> 0.39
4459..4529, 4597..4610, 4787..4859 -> -0.25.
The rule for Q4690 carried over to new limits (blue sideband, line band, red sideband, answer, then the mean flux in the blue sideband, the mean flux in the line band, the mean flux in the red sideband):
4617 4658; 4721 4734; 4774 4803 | 0.05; 46.7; 46.9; 50.6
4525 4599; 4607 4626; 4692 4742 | -0.11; 44.3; 49.3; 45.5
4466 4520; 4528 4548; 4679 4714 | 0.08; 45.3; 41.9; 44.2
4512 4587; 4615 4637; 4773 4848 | -0.06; 44.4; 48.6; 50.3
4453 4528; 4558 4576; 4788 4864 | -0.05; 43.6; 46.9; 49.5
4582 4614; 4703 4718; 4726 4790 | 0.12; 46.8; 43.4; 49.2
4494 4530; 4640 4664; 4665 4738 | -0.01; 45.3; 45.7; 45.3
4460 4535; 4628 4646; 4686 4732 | -0.05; 43.8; 46.4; 44.7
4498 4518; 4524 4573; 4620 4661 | 0.09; 47.8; 43.7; 46.8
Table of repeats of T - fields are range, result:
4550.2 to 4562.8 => 46.6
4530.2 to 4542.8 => 41.8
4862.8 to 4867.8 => 42.7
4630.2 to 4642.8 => 46.3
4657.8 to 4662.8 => 48.6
